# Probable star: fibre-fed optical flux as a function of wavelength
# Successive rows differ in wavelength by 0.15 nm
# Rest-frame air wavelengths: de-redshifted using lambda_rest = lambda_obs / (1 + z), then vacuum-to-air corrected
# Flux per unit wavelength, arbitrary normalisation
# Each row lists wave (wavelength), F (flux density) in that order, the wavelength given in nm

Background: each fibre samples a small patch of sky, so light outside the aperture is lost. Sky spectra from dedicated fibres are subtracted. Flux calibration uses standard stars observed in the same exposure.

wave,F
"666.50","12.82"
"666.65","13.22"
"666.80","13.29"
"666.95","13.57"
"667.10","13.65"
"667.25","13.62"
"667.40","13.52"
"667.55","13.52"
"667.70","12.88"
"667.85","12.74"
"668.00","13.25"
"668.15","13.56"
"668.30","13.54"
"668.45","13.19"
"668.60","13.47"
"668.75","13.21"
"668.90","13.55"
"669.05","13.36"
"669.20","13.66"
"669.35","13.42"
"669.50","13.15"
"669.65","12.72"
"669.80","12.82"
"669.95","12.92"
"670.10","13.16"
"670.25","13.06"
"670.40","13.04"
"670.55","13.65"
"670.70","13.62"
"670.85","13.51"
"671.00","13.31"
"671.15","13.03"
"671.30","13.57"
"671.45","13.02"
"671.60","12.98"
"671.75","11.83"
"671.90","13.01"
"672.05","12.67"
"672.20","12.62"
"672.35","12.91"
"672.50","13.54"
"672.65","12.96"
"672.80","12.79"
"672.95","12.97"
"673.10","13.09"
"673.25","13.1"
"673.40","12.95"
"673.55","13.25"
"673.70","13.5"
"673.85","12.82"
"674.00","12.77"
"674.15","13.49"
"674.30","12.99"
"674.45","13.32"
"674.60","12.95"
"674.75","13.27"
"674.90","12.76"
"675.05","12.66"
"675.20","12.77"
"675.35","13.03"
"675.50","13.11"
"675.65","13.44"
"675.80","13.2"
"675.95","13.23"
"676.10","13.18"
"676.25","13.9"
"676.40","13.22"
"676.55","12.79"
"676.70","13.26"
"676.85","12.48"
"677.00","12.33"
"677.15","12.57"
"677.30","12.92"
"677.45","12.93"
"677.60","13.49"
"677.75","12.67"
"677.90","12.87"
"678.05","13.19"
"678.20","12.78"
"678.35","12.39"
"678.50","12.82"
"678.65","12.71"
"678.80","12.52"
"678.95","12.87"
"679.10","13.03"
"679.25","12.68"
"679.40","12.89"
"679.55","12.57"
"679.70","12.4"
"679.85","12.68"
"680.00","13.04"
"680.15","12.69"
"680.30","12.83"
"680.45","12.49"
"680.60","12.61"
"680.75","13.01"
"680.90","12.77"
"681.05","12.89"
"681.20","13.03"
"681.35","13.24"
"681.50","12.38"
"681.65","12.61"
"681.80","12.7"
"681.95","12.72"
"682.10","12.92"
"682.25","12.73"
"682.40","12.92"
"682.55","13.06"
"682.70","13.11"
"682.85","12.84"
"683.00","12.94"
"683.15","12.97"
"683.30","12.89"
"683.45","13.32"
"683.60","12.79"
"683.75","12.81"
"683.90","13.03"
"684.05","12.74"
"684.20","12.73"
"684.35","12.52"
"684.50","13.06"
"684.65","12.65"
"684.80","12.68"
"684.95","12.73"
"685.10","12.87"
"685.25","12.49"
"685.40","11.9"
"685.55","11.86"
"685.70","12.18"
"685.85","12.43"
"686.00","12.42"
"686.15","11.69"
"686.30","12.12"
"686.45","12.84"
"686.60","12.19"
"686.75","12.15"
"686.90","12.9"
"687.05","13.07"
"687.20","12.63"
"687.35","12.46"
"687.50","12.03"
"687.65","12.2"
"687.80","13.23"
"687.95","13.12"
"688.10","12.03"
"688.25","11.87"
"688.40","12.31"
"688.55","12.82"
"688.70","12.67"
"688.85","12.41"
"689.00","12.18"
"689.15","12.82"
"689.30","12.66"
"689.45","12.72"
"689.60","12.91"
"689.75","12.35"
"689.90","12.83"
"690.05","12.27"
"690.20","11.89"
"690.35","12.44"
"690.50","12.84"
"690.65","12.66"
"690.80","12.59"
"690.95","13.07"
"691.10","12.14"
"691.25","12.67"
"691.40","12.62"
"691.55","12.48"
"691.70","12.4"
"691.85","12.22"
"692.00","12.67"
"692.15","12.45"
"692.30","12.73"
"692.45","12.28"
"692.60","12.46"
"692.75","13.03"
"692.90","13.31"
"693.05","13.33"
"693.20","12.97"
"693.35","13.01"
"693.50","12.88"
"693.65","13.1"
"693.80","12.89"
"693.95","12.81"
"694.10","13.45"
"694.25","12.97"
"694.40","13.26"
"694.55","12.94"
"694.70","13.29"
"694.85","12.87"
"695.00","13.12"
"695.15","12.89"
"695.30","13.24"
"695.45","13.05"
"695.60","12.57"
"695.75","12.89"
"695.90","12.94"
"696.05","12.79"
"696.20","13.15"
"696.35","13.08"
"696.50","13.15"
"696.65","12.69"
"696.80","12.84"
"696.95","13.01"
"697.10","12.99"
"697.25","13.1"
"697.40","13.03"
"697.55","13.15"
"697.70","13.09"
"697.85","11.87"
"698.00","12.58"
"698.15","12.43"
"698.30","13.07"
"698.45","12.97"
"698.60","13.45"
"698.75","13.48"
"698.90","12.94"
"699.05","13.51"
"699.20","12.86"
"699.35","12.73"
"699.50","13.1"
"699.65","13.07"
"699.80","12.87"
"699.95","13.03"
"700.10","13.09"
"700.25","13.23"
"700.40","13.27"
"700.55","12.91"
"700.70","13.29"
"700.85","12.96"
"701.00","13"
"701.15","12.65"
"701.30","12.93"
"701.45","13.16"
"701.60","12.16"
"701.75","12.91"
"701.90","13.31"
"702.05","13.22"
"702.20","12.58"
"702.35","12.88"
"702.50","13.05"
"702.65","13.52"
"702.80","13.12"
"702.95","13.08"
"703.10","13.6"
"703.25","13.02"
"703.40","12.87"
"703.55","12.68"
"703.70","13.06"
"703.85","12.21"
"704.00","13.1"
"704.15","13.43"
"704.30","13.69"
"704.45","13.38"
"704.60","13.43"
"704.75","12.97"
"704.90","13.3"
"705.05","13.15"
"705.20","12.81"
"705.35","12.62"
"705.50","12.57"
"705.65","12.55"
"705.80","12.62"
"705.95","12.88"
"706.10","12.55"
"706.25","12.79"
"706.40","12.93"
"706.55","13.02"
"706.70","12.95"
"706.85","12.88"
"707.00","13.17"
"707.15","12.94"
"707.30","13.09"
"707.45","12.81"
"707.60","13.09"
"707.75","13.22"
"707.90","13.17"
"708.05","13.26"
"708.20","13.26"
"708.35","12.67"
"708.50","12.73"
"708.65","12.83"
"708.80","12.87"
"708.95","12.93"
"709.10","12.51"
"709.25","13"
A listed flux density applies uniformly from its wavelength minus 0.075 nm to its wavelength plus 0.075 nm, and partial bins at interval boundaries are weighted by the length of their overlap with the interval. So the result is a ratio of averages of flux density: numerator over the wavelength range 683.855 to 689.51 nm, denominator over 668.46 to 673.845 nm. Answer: 1.0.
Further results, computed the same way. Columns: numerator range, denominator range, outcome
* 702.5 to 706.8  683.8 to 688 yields 1.04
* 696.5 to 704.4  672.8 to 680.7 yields 1.01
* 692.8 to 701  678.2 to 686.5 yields 1.02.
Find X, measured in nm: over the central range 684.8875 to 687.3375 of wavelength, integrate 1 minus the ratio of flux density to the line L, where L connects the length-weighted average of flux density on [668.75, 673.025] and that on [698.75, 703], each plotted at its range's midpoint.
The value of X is 0.124 nm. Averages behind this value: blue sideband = 13.1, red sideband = 13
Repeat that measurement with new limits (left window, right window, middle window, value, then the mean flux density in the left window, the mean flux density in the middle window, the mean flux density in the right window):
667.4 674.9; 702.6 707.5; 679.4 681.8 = 0.06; 13.1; 12.8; 13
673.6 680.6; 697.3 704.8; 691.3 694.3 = 0.04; 12.9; 12.8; 13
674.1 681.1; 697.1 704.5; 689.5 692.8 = 0.11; 12.9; 12.5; 13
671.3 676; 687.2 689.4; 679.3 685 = -0.05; 13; 12.8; 12.5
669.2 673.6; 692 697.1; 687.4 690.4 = 0.11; 13.1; 12.5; 12.9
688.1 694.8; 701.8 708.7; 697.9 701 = -0.04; 12.7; 13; 13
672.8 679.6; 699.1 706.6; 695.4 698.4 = 0.03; 13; 12.9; 13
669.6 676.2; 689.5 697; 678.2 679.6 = 0.03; 13.1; 12.7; 12.8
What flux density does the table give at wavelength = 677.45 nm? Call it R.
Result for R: 12.93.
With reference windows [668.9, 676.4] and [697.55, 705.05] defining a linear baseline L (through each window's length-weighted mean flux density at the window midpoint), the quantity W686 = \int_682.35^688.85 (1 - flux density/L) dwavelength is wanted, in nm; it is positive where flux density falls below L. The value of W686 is 0.23 nm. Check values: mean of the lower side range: 13.1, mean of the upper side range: 13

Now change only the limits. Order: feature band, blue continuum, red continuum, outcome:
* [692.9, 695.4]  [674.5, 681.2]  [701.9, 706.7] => -0.02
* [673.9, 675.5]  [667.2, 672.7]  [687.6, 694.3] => 0.01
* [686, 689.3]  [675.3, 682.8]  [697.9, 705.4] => 0.12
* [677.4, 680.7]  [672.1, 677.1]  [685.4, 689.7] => 0.02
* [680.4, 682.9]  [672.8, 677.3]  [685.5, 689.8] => -0.02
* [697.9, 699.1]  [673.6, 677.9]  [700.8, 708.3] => 0.00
